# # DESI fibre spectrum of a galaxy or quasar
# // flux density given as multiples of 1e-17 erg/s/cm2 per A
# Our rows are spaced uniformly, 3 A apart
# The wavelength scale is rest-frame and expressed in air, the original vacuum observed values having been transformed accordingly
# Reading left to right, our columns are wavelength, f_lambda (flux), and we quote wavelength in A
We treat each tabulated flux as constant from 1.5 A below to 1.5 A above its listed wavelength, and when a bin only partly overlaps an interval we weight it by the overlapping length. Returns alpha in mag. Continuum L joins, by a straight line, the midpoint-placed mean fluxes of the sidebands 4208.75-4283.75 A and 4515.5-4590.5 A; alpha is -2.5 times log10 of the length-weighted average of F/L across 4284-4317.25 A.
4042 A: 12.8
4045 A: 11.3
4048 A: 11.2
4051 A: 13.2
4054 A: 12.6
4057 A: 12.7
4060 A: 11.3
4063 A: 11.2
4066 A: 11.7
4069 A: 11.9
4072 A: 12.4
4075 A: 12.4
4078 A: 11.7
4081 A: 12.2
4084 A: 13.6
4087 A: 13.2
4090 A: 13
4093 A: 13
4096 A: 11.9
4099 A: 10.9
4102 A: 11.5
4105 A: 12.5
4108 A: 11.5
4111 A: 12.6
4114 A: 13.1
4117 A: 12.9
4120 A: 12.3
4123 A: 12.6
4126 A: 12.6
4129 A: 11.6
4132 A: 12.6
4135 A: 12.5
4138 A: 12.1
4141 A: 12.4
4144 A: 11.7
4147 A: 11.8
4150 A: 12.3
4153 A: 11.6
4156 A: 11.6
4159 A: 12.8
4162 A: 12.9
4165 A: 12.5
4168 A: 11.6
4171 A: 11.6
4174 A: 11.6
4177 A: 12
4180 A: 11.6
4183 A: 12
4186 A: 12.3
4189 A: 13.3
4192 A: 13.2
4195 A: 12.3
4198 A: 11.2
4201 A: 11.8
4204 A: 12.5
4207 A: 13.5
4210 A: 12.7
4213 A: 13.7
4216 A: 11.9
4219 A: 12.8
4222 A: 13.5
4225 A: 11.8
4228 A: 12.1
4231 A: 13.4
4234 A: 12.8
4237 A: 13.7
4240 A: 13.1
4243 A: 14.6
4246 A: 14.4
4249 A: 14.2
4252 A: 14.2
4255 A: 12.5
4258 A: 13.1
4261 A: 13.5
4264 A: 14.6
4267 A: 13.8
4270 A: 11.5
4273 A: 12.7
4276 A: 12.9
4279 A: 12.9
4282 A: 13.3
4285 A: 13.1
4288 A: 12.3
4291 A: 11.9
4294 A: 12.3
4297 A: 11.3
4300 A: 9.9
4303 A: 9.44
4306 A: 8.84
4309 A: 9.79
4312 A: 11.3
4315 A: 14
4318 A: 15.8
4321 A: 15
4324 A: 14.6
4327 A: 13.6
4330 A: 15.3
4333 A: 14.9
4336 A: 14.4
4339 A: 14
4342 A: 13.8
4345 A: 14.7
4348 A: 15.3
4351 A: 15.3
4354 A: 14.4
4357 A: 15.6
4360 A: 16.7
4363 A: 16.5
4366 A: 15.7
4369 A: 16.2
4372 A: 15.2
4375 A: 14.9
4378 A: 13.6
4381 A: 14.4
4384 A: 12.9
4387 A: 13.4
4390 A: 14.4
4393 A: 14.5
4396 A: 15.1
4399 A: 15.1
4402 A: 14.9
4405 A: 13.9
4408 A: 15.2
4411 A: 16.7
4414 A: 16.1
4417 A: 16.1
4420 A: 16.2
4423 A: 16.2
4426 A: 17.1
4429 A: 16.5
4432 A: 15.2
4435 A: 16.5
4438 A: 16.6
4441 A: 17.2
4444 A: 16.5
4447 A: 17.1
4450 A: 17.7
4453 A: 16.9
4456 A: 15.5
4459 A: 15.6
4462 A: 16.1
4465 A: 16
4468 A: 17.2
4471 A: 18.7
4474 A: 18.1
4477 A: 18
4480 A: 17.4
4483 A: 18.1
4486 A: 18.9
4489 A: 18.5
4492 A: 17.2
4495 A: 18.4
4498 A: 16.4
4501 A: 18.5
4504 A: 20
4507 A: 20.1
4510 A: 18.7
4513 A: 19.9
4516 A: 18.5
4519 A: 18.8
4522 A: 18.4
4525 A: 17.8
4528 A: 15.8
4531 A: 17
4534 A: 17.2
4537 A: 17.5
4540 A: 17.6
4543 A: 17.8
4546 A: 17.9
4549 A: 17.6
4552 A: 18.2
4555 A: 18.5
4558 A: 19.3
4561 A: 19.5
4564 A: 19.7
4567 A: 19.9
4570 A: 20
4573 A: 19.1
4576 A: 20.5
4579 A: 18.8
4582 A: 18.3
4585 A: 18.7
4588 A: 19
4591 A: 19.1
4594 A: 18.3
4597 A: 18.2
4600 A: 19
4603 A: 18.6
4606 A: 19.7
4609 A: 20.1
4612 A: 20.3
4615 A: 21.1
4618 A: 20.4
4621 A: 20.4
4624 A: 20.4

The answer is 0.24 mag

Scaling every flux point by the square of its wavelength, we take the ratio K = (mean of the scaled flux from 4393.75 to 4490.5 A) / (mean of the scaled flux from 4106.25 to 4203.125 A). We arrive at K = 1.6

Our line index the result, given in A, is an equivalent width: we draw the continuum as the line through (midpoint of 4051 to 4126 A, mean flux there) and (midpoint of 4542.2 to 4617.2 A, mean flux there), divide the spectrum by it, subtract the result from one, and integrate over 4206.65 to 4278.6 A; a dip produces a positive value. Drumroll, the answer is 6.17 A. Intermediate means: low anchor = 12.3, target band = 13.2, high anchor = 19.1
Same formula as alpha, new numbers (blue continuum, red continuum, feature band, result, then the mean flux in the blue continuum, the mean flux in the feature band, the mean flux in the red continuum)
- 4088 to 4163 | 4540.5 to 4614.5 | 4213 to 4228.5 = 0.092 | 12.3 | 12.6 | 19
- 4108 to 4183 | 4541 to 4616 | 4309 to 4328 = 0.092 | 12.2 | 13.7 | 19.1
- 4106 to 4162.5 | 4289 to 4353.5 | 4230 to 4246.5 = -0.072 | 12.3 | 13.6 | 13.1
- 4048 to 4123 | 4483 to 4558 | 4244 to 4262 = 0.066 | 12.3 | 13.7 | 18.2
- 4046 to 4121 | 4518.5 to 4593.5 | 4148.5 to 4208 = 0.110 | 12.3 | 12.2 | 18.5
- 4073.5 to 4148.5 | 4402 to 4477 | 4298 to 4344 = 0.156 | 12.3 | 13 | 16.5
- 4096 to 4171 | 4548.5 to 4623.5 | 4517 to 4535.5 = 0.052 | 12.2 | 17.5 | 19.3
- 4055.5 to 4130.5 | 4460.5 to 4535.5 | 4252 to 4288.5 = 0.131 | 12.3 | 13.1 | 18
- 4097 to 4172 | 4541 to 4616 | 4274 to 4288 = 0.118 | 12.2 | 13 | 19.1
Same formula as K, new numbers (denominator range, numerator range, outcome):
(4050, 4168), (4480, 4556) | 1.79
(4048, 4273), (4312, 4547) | 1.48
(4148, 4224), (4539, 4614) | 1.84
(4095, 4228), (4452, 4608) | 1.76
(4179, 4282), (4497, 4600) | 1.66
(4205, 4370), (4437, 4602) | 1.50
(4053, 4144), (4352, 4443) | 1.45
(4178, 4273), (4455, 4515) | 1.56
